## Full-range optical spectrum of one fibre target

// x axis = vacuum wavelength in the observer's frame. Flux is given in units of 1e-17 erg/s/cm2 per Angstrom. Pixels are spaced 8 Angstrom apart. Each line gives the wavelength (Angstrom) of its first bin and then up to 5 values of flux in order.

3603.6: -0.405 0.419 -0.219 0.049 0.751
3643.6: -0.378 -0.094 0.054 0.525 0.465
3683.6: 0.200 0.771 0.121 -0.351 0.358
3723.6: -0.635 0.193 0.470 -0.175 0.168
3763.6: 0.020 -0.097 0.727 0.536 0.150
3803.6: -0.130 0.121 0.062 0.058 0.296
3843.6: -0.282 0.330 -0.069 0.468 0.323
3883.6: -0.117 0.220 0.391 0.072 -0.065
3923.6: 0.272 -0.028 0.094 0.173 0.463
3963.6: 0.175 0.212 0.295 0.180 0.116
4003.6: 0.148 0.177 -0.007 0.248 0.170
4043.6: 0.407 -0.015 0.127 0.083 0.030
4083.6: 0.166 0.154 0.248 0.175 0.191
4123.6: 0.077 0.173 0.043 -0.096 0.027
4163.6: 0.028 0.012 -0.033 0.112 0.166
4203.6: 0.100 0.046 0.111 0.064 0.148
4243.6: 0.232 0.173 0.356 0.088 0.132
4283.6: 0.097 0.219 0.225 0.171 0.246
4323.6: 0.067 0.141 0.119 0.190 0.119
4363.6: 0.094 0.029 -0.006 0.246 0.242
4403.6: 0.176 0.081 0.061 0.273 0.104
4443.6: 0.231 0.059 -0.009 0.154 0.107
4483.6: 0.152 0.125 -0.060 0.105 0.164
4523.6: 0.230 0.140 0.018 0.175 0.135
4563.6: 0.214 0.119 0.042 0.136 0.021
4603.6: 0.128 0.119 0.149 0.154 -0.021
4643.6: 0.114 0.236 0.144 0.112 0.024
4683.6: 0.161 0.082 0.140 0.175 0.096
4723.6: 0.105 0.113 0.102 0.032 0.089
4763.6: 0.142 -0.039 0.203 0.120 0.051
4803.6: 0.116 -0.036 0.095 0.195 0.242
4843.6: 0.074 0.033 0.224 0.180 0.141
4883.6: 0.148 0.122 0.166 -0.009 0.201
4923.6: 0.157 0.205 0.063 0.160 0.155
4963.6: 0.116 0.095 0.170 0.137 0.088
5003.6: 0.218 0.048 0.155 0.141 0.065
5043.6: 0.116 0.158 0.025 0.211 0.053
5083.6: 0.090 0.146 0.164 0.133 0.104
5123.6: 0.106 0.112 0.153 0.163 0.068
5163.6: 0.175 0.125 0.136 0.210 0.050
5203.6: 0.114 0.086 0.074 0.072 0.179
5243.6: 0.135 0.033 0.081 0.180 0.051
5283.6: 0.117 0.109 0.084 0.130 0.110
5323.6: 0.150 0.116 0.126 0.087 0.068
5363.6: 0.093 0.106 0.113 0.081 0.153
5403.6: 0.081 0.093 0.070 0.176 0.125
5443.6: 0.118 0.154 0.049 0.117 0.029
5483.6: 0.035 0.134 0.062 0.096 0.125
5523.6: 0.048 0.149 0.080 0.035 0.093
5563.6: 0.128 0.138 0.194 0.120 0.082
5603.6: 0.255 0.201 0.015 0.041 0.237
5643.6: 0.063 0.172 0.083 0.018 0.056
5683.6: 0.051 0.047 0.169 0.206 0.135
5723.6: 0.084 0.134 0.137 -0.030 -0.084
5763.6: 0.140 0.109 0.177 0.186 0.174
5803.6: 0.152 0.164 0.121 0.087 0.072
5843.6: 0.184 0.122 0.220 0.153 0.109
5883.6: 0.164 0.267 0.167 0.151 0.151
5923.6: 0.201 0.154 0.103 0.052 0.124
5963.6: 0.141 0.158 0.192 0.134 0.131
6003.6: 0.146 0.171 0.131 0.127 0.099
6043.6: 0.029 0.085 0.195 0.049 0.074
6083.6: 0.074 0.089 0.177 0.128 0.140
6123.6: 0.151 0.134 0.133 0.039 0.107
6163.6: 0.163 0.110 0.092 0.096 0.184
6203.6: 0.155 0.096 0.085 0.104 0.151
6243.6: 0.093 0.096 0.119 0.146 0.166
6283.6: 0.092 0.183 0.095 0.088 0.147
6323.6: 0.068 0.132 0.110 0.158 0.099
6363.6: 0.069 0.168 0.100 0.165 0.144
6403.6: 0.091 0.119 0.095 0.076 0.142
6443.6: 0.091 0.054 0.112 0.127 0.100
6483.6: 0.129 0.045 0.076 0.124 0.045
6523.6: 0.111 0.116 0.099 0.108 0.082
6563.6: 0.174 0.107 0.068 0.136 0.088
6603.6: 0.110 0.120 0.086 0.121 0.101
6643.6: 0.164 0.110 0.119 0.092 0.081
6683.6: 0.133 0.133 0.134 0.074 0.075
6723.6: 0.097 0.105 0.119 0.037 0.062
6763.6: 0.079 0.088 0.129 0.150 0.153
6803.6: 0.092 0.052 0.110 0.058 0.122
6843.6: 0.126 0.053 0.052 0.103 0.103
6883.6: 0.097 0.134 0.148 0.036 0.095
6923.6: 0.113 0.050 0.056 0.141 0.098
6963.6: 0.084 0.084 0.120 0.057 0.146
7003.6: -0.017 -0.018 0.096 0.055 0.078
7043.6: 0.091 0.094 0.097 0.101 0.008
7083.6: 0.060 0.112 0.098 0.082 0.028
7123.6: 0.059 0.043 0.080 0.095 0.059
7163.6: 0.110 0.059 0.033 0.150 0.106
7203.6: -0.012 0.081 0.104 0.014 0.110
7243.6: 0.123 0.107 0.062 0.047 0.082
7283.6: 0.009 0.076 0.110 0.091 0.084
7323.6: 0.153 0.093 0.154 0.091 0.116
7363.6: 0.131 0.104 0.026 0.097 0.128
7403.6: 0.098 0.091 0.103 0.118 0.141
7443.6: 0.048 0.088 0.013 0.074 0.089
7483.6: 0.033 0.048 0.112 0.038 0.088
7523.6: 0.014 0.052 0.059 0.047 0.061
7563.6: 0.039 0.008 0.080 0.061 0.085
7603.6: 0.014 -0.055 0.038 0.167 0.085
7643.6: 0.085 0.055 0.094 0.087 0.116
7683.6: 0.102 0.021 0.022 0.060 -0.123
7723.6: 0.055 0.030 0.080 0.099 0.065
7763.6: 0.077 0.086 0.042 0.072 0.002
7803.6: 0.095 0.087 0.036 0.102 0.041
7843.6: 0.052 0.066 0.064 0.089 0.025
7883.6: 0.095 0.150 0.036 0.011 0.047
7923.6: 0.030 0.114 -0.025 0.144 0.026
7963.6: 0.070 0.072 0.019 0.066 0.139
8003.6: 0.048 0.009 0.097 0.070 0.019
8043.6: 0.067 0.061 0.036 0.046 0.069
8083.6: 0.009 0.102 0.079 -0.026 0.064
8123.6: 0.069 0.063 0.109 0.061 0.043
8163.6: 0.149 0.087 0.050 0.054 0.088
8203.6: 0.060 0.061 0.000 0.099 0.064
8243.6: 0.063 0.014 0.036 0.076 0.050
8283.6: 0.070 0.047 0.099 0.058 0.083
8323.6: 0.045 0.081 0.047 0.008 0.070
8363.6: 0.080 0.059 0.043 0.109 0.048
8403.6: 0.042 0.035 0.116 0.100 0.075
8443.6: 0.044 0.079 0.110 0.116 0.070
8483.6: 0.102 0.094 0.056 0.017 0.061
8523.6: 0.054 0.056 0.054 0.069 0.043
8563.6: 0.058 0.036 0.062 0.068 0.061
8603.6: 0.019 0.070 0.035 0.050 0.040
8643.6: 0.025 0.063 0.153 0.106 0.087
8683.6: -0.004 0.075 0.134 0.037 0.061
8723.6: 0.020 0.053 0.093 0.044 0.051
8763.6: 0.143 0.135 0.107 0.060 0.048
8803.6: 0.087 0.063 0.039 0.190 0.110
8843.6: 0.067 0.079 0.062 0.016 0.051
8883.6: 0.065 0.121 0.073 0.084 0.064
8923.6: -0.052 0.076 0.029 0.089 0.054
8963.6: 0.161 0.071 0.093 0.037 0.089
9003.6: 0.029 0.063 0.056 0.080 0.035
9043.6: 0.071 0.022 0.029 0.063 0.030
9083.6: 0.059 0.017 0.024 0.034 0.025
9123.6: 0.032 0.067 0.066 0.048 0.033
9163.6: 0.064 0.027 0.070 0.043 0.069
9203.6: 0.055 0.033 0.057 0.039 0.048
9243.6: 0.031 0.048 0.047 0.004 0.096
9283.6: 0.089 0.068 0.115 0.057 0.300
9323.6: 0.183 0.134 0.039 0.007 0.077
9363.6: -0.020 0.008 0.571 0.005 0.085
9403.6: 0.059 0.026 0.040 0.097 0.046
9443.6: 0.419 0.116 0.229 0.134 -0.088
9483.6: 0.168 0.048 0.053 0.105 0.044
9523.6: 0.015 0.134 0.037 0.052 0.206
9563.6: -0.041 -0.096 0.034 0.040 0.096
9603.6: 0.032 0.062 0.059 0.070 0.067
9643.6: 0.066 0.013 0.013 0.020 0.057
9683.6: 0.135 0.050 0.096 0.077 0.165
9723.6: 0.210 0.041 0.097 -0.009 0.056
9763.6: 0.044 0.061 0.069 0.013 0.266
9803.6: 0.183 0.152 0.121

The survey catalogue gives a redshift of 0.479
